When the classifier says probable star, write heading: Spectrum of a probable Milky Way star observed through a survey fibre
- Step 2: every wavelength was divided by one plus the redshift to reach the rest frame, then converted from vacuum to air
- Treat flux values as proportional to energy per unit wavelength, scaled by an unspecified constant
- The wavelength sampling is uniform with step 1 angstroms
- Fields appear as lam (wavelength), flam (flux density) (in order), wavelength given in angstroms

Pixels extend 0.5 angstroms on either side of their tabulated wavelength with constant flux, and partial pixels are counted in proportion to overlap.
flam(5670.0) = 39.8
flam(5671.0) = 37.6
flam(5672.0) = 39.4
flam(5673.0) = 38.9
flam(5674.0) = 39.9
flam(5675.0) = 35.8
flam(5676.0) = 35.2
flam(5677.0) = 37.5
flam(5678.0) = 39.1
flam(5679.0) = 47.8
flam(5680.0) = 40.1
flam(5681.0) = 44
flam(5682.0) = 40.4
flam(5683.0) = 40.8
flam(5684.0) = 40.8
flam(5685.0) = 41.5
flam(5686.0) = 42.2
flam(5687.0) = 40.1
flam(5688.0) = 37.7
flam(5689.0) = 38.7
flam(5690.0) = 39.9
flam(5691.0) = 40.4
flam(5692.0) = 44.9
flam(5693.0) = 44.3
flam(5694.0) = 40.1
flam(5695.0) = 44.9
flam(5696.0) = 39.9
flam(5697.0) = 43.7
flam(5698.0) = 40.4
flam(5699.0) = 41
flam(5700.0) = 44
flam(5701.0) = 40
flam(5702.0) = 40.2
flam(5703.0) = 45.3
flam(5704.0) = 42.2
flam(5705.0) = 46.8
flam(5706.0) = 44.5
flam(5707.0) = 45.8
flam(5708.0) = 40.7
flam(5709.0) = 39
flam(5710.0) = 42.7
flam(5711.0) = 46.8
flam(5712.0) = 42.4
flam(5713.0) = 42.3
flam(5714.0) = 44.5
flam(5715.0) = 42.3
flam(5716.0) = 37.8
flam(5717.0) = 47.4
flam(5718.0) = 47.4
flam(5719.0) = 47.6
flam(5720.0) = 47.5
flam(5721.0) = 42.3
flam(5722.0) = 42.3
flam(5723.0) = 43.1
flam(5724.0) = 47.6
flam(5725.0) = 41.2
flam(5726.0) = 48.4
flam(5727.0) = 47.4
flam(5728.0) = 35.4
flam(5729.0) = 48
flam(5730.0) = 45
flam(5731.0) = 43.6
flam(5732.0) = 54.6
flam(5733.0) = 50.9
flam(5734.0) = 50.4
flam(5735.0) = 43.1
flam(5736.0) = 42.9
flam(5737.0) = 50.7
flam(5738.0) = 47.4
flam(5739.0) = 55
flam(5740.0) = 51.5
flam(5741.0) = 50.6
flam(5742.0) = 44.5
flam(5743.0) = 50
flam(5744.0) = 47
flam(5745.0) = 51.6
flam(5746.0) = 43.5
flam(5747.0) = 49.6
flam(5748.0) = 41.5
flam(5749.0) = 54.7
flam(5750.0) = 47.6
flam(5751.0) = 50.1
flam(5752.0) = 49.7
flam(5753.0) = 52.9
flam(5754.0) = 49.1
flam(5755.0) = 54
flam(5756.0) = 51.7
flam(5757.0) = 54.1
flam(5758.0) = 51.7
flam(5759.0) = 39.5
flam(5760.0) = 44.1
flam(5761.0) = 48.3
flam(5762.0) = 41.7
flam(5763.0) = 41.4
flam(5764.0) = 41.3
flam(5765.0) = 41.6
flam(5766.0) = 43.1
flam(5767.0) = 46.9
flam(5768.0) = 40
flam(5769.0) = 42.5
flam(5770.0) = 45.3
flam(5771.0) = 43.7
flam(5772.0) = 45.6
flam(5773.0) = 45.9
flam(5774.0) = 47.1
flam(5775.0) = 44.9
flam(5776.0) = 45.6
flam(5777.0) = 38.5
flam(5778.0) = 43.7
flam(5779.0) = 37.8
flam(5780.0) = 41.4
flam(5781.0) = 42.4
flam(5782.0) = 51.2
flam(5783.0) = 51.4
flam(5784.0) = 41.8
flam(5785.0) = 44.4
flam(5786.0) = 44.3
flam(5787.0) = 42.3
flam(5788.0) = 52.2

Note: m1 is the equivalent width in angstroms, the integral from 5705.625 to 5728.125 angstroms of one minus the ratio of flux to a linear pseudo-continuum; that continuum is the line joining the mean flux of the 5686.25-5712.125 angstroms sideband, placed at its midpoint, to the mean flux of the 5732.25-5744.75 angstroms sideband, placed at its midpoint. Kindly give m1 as 0.63 angstroms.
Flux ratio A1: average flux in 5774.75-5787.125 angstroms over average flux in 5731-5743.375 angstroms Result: 0.89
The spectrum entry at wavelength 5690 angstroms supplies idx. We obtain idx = 39.9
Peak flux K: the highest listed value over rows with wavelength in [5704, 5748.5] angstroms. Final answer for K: 55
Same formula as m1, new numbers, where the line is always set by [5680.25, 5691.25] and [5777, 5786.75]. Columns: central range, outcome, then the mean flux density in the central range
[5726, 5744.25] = -2.3 angstroms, 47.7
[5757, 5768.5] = -0.2 angstroms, 44.1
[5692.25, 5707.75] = -0.7 angstroms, 42.9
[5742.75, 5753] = -1.4 angstroms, 48.7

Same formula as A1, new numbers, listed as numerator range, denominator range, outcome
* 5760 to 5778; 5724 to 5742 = 0.92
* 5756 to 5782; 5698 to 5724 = 1.02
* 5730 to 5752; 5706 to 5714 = 1.13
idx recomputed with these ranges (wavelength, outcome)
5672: 39.4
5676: 35.2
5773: 45.9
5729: 48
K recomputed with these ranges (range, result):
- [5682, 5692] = 44.9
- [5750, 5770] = 54.1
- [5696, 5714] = 46.8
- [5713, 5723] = 47.6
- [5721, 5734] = 54.6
